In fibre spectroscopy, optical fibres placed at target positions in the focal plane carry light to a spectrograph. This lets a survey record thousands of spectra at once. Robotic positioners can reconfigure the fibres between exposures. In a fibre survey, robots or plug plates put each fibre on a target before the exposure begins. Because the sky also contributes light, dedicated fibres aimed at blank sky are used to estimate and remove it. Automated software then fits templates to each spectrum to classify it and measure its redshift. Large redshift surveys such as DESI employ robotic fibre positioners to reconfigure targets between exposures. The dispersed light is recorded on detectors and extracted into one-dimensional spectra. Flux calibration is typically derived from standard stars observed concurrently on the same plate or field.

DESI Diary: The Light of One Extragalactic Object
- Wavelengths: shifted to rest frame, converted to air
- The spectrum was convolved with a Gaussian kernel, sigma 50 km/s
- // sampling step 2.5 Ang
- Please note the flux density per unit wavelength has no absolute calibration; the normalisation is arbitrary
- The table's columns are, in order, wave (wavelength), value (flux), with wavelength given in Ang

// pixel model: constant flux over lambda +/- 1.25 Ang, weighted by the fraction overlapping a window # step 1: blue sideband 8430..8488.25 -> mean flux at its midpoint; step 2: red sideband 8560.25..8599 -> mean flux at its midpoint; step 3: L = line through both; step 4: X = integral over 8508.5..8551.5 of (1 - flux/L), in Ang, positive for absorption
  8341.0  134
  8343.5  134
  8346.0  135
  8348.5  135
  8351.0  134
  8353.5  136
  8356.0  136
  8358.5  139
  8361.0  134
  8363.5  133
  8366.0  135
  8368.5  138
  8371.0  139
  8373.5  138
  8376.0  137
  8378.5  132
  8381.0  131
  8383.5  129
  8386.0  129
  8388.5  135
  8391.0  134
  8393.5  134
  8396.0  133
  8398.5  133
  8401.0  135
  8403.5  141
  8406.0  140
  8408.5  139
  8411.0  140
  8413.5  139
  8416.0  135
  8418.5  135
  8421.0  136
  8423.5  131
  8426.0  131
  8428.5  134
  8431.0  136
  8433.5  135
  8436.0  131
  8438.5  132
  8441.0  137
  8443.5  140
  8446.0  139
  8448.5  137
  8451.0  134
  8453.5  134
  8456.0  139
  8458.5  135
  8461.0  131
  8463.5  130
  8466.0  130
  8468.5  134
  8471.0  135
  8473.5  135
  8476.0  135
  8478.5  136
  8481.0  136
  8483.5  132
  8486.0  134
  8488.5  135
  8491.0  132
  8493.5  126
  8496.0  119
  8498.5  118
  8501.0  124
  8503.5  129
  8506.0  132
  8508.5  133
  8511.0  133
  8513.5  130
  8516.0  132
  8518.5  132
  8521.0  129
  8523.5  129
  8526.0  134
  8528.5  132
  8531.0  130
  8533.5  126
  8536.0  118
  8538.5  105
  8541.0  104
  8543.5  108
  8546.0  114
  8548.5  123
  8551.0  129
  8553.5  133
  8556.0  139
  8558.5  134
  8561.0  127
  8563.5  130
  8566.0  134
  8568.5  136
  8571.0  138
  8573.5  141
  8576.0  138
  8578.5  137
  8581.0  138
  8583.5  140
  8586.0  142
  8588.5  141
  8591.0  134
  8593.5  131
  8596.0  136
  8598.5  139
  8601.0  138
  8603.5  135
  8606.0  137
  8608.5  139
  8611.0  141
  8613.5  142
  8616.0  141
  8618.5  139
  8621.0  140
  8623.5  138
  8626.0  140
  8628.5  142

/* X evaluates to 3.7 Ang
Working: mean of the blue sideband 135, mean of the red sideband 136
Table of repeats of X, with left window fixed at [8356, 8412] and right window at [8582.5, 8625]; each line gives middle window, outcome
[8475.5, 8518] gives 2.06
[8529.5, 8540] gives 1.36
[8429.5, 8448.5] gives 0.05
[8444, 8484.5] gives 0.55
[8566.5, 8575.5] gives 0.00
